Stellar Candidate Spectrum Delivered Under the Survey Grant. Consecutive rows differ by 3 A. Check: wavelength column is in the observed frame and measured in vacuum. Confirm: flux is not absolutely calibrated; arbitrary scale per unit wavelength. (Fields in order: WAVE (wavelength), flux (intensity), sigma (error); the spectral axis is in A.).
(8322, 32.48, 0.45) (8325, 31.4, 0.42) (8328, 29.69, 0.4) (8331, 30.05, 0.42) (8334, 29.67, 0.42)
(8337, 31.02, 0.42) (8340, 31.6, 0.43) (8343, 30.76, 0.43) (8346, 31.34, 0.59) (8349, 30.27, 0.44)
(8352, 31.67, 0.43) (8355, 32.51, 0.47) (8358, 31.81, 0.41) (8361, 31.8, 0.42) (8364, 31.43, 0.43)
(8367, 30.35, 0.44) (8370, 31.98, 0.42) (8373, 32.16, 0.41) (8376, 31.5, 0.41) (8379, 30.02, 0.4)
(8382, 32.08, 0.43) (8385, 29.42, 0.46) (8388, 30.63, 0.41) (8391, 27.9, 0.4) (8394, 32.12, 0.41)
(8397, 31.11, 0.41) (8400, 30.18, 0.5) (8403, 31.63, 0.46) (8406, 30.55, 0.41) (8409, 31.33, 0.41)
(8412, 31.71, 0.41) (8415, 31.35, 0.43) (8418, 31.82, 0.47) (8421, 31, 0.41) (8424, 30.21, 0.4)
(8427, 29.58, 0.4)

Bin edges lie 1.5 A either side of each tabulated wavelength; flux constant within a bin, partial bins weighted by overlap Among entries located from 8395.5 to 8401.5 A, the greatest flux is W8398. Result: 31.11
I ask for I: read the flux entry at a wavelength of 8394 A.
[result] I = 32.12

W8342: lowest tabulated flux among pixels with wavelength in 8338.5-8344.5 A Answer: 30.76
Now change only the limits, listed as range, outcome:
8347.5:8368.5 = 30.27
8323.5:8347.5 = 29.67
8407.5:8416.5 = 31.33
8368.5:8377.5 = 31.5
